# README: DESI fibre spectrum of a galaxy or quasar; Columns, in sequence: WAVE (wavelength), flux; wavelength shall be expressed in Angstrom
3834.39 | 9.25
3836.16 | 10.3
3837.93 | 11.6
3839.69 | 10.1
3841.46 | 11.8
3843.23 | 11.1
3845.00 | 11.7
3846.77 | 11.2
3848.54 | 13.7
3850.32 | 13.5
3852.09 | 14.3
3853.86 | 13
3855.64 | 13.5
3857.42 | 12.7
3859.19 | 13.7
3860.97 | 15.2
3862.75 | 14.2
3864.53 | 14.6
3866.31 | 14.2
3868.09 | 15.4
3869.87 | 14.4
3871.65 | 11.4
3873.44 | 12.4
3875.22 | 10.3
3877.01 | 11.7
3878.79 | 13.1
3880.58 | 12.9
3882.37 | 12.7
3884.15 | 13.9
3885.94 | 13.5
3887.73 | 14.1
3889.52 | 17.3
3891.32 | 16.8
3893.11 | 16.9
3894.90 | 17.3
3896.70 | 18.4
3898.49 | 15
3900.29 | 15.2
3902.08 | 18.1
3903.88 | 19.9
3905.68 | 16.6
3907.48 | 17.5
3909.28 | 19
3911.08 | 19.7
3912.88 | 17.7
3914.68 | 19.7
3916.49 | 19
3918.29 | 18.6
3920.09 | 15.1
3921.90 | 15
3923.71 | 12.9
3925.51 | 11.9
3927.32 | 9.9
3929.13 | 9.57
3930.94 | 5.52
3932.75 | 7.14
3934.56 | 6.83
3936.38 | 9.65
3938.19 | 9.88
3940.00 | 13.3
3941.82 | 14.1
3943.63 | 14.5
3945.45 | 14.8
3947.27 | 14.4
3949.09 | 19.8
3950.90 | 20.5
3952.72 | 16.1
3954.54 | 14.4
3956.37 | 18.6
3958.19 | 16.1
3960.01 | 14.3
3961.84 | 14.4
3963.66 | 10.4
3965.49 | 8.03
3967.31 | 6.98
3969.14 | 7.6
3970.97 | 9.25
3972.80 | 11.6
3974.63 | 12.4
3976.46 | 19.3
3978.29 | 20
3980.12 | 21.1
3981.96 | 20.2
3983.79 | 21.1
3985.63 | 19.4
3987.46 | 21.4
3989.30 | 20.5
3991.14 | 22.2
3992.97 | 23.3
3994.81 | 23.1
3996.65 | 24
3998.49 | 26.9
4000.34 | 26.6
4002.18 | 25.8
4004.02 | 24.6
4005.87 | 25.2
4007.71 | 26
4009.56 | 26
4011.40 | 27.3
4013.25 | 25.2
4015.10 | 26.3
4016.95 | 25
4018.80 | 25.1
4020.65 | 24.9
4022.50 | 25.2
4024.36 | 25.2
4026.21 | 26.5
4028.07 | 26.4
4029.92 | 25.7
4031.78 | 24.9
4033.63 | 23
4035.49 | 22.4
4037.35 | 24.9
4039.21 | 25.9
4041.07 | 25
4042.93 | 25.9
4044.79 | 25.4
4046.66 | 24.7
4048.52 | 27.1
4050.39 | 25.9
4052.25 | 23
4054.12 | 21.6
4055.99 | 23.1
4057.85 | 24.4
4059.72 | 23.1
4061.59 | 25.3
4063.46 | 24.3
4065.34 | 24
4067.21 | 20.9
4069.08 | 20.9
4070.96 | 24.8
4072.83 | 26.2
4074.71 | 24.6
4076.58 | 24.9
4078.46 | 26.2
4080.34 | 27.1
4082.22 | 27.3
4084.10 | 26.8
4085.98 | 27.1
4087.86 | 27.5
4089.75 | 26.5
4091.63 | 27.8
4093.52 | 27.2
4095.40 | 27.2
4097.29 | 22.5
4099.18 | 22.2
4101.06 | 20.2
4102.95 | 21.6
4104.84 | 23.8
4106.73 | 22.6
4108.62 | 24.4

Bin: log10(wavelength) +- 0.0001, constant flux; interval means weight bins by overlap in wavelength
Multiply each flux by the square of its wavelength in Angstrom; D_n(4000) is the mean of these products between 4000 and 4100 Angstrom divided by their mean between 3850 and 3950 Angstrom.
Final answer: 1.89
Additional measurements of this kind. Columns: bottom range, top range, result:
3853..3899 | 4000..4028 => 1.94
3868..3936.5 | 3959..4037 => 1.54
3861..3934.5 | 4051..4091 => 1.85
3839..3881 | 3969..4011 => 1.75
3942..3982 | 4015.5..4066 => 1.76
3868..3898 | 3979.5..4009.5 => 1.73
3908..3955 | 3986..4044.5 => 1.82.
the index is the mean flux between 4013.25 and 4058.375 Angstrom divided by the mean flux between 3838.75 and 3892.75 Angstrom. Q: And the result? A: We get 1.87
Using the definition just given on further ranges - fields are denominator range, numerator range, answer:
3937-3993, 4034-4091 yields 1.59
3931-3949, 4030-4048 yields 2.12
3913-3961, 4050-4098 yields 1.79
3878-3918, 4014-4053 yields 1.52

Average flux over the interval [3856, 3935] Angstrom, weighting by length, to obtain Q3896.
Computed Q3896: 14.5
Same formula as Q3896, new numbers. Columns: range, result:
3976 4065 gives 24.2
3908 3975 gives 13.5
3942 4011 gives 18.4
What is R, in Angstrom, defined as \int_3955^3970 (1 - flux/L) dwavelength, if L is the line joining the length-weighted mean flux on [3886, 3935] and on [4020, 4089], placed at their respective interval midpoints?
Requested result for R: 5.24 Angstrom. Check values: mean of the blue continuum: 15.3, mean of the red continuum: 24.9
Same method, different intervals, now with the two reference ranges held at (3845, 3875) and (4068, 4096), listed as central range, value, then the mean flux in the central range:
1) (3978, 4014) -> -3.9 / 23.6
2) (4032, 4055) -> -0.7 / 24.6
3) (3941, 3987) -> 9.8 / 15.2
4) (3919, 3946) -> 9.6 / 11.3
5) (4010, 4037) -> -2.9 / 25.2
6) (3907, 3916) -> -1.3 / 18.8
